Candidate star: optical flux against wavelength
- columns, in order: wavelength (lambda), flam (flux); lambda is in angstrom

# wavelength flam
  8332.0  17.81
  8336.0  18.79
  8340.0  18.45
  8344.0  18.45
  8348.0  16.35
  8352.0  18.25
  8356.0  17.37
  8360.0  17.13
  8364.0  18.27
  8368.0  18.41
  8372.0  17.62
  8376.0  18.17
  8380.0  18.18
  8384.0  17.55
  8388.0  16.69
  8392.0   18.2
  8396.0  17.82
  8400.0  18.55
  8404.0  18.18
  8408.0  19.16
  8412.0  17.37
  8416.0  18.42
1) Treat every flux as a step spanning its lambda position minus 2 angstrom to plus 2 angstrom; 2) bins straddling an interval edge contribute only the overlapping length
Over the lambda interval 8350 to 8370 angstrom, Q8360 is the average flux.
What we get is 17.9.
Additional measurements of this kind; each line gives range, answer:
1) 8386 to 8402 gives 17.8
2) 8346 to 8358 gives 17.3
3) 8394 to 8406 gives 18.2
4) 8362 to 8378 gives 18.1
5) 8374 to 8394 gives 17.8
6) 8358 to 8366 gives 17.7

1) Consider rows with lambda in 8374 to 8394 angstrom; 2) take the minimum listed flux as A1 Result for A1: 16.69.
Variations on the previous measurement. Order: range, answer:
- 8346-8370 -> 16.35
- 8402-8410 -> 18.18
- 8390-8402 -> 17.82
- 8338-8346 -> 18.45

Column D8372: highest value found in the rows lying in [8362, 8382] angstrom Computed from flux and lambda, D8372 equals 18.41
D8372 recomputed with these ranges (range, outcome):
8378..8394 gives 18.2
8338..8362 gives 18.45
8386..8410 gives 19.16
